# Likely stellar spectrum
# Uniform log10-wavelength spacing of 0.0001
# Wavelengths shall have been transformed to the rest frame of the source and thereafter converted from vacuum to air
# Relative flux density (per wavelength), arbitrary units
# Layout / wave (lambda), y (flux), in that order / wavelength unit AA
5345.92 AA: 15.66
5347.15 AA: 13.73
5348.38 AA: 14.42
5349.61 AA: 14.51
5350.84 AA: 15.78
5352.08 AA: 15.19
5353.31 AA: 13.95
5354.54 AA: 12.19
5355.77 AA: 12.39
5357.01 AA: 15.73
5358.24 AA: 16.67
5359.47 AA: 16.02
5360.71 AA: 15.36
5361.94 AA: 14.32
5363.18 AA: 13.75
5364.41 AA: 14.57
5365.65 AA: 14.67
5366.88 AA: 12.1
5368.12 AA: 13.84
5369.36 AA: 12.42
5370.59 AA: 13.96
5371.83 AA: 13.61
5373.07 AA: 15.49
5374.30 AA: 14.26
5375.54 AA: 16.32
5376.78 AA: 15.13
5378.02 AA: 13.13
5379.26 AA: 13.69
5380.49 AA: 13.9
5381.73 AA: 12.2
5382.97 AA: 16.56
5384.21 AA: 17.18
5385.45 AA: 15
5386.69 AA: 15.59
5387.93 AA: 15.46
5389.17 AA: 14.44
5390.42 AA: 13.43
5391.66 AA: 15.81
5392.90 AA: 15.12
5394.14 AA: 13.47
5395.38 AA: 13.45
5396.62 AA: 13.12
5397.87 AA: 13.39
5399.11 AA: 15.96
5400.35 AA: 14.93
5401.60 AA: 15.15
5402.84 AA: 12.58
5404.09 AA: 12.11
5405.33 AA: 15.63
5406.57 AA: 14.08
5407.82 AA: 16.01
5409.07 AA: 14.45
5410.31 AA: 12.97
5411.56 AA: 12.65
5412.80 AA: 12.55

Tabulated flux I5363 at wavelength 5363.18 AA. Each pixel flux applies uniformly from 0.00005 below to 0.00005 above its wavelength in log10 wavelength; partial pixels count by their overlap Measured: 13.75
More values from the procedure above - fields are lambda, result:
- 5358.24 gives 16.67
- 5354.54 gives 12.19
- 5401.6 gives 15.15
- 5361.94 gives 14.32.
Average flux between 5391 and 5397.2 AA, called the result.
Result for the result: 14.2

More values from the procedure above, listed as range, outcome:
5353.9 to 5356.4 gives 12.3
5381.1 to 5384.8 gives 15.3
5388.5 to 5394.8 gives 14.5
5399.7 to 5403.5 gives 14.2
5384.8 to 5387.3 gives 15.3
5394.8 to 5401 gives 14.2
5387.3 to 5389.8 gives 14.9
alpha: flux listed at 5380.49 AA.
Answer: 13.9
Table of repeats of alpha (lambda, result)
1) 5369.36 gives 12.42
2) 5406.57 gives 14.08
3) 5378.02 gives 13.13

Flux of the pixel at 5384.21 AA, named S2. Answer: 17.18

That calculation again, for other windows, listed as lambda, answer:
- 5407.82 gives 16.01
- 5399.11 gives 15.96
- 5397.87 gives 13.39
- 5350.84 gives 15.78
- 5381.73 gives 12.2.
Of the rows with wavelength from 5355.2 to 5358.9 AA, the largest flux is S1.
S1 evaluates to 16.67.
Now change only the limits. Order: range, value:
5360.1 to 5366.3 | 15.36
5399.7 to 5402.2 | 15.15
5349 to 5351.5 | 15.78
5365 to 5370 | 14.67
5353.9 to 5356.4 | 12.39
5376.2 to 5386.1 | 17.18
